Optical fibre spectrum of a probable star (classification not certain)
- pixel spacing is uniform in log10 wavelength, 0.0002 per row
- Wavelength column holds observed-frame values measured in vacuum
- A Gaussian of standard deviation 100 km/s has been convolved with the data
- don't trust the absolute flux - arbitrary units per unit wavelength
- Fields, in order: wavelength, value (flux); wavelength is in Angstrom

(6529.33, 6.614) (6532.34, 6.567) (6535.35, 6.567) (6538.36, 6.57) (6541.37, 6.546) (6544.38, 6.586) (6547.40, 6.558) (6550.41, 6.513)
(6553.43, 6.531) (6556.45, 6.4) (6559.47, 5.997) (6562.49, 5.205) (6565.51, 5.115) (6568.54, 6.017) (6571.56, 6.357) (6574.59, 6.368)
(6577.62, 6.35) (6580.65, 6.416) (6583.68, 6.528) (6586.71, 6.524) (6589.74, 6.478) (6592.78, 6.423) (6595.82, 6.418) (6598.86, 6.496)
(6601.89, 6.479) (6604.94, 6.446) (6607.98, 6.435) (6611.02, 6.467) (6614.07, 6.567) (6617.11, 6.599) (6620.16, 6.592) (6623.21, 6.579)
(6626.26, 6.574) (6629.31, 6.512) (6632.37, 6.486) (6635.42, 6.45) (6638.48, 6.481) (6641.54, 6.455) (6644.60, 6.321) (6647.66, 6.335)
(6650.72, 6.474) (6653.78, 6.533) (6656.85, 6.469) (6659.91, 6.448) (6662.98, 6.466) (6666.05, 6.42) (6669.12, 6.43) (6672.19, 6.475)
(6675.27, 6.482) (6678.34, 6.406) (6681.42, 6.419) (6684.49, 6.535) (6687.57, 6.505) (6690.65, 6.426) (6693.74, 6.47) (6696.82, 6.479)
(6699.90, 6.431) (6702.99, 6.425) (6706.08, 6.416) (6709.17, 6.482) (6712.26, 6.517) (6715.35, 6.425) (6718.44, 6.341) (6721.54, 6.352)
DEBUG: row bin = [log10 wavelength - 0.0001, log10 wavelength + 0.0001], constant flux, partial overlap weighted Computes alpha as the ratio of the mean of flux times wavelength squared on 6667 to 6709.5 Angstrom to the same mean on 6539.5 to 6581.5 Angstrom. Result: 1.1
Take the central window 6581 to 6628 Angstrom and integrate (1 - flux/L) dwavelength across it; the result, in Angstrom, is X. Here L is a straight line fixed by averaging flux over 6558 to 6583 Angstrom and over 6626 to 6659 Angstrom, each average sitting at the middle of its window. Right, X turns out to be -2.2 Angstrom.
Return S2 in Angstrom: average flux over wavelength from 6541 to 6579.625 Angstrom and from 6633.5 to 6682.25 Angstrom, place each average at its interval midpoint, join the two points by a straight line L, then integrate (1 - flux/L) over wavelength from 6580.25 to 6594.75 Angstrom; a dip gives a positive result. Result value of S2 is -0.51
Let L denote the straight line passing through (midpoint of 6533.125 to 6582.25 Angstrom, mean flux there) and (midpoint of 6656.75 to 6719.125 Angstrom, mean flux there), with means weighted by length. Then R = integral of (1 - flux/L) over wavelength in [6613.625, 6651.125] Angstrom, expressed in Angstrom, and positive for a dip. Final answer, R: -0.72 Angstrom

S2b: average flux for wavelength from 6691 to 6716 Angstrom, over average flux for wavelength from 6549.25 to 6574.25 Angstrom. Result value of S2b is 1.07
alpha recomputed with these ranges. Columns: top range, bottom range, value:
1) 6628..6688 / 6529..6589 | 1.05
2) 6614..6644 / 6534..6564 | 1.05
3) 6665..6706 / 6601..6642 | 1.01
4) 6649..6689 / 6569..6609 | 1.03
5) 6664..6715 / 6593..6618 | 1.02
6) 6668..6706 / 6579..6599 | 1.03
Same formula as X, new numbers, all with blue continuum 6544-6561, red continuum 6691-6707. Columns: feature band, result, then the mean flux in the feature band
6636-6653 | 0.0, 6.42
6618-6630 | -0.3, 6.57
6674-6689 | -0.1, 6.47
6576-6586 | 0.0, 6.44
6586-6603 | -0.1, 6.47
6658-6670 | 0.0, 6.44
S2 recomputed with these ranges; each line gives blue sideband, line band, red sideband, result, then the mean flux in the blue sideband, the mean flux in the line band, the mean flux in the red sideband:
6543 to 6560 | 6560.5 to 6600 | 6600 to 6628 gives 1.7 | 6.45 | 6.2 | 6.53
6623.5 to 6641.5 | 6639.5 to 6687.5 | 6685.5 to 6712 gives 0.2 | 6.5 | 6.45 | 6.46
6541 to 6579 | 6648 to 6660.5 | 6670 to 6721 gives -0.2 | 6.18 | 6.47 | 6.45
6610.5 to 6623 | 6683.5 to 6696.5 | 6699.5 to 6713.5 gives 0.0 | 6.57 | 6.48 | 6.45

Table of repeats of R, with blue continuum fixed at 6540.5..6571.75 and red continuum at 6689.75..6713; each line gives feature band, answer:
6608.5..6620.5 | -0.5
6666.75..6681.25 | -0.1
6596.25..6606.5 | -0.4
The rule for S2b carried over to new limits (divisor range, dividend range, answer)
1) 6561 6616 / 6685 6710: 1.03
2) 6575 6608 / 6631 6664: 1.00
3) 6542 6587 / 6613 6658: 1.04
